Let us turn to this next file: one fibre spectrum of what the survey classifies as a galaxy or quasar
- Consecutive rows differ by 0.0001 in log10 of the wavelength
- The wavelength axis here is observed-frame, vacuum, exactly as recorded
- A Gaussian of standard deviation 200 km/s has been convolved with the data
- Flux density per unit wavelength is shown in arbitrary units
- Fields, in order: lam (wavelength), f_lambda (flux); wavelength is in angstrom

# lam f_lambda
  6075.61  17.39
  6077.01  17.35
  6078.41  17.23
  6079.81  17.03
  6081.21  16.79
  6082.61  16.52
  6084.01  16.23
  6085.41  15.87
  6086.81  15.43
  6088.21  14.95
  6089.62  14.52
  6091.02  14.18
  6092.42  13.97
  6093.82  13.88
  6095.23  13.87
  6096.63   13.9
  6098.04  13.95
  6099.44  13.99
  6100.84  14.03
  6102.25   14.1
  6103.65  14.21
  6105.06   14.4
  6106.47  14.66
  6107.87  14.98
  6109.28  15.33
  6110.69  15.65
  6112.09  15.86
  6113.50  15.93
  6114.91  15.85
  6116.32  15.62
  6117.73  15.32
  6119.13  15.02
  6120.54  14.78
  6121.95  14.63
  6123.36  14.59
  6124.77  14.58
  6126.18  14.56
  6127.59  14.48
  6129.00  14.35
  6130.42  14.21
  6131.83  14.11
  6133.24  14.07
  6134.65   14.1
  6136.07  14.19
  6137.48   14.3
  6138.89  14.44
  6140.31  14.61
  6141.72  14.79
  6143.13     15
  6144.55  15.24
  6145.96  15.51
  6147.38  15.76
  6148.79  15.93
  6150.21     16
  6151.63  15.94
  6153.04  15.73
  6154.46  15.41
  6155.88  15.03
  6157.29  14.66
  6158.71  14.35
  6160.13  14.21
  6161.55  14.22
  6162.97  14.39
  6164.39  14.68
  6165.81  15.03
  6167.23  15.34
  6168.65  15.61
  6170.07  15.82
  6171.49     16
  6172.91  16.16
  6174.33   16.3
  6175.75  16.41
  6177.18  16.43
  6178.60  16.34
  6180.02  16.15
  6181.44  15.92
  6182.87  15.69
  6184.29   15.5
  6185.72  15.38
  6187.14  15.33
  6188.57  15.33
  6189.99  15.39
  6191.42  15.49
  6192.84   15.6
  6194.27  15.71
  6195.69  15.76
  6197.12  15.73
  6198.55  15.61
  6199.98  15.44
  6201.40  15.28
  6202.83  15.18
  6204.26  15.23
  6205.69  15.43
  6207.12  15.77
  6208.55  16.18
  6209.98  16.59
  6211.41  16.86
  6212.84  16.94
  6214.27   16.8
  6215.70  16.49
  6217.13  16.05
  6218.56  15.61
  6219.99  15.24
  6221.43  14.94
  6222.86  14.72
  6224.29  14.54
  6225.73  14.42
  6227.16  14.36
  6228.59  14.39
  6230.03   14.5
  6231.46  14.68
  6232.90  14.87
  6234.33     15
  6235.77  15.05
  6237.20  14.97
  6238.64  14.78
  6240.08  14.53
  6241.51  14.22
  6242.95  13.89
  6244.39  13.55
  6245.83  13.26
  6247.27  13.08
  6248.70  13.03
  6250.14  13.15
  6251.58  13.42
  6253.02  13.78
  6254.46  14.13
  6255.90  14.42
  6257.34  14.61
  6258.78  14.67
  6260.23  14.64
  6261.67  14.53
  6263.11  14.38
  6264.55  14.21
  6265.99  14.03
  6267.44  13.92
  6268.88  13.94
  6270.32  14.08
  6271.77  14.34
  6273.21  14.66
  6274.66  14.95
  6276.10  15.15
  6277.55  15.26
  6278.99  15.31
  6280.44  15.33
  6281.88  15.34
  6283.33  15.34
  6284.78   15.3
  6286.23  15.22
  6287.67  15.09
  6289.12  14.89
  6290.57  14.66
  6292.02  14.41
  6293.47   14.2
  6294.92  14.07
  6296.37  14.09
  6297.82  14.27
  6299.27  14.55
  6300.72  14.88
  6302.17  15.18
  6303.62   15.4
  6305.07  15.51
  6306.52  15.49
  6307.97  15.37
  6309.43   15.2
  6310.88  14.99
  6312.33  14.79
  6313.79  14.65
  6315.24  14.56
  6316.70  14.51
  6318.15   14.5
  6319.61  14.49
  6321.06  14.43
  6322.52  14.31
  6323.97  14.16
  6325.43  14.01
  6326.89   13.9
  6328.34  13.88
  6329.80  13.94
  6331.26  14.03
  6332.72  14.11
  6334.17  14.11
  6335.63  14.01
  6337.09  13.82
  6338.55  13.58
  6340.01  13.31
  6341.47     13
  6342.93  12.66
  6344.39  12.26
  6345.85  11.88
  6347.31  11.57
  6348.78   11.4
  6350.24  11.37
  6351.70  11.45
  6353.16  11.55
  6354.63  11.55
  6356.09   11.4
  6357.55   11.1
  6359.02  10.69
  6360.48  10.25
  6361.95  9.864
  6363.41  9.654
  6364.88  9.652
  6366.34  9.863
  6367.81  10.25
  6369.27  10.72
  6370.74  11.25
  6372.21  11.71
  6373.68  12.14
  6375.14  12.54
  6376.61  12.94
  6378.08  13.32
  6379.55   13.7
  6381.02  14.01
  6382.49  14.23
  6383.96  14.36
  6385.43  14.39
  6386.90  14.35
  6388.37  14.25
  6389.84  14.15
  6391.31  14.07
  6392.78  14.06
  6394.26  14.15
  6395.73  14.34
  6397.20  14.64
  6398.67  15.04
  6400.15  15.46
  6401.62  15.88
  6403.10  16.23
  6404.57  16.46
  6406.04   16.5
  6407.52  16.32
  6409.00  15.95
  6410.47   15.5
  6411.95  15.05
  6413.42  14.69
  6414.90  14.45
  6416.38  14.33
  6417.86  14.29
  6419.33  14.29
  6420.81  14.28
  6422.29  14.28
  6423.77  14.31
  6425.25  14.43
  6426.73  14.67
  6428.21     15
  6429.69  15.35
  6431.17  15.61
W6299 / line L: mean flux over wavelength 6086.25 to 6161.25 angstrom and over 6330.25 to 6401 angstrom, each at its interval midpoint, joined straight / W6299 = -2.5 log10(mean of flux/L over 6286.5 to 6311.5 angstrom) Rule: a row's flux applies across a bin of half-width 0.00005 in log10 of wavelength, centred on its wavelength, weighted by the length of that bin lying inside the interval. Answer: -0.12 mag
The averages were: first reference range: 14.8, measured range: 14.8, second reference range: 12.7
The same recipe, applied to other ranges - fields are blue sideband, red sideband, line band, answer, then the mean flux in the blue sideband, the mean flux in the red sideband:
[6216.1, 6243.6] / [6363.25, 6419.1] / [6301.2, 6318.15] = -0.05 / 14.8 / 13.9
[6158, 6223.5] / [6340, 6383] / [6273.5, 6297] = -0.11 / 15.6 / 11.7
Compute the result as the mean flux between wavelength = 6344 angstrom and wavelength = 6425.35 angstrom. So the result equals 13.3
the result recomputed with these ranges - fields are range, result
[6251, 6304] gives 14.6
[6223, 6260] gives 14.2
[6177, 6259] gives 15.1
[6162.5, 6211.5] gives 15.7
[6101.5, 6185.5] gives 15.1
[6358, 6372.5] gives 10.4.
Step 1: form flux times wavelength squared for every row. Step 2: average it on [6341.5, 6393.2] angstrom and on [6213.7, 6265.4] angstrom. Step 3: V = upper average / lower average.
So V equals 0.87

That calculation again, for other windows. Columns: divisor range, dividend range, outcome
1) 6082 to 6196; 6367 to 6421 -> 1.02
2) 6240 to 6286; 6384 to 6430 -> 1.09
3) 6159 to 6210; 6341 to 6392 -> 0.82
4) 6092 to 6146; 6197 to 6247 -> 1.07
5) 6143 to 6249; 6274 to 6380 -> 0.92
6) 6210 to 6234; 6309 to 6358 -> 0.90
